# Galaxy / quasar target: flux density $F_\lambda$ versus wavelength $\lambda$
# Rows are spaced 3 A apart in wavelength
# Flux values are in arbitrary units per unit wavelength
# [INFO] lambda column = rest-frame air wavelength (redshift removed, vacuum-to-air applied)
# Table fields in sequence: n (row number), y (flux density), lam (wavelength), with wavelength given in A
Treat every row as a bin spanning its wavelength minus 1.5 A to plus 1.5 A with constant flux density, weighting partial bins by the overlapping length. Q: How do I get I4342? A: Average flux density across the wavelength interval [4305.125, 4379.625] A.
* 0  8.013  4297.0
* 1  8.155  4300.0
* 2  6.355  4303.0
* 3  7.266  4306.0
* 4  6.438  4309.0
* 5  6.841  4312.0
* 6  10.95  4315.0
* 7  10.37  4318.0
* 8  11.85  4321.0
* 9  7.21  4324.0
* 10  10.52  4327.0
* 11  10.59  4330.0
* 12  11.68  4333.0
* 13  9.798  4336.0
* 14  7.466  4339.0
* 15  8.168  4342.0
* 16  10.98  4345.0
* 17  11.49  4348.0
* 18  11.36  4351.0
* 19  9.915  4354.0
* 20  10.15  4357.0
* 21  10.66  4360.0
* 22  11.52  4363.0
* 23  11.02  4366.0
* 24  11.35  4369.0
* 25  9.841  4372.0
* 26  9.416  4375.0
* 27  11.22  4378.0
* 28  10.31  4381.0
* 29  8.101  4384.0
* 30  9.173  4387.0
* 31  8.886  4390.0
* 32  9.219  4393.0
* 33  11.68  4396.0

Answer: 9.95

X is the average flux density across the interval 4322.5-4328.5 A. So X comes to 8.87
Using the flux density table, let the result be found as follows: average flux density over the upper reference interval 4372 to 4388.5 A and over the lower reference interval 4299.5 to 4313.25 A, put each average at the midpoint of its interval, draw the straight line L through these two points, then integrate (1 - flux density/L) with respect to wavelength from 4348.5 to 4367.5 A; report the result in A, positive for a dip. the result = -4.2 A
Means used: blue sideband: 6.93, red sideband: 9.66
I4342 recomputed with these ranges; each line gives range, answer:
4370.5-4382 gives 10.2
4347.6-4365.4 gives 10.8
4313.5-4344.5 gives 9.9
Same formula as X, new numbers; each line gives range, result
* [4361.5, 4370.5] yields 11.3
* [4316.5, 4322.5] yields 11.1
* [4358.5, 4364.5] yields 11.1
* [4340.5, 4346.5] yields 9.57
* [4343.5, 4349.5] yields 11.2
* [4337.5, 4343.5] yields 7.82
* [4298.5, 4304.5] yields 7.25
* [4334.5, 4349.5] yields 9.58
